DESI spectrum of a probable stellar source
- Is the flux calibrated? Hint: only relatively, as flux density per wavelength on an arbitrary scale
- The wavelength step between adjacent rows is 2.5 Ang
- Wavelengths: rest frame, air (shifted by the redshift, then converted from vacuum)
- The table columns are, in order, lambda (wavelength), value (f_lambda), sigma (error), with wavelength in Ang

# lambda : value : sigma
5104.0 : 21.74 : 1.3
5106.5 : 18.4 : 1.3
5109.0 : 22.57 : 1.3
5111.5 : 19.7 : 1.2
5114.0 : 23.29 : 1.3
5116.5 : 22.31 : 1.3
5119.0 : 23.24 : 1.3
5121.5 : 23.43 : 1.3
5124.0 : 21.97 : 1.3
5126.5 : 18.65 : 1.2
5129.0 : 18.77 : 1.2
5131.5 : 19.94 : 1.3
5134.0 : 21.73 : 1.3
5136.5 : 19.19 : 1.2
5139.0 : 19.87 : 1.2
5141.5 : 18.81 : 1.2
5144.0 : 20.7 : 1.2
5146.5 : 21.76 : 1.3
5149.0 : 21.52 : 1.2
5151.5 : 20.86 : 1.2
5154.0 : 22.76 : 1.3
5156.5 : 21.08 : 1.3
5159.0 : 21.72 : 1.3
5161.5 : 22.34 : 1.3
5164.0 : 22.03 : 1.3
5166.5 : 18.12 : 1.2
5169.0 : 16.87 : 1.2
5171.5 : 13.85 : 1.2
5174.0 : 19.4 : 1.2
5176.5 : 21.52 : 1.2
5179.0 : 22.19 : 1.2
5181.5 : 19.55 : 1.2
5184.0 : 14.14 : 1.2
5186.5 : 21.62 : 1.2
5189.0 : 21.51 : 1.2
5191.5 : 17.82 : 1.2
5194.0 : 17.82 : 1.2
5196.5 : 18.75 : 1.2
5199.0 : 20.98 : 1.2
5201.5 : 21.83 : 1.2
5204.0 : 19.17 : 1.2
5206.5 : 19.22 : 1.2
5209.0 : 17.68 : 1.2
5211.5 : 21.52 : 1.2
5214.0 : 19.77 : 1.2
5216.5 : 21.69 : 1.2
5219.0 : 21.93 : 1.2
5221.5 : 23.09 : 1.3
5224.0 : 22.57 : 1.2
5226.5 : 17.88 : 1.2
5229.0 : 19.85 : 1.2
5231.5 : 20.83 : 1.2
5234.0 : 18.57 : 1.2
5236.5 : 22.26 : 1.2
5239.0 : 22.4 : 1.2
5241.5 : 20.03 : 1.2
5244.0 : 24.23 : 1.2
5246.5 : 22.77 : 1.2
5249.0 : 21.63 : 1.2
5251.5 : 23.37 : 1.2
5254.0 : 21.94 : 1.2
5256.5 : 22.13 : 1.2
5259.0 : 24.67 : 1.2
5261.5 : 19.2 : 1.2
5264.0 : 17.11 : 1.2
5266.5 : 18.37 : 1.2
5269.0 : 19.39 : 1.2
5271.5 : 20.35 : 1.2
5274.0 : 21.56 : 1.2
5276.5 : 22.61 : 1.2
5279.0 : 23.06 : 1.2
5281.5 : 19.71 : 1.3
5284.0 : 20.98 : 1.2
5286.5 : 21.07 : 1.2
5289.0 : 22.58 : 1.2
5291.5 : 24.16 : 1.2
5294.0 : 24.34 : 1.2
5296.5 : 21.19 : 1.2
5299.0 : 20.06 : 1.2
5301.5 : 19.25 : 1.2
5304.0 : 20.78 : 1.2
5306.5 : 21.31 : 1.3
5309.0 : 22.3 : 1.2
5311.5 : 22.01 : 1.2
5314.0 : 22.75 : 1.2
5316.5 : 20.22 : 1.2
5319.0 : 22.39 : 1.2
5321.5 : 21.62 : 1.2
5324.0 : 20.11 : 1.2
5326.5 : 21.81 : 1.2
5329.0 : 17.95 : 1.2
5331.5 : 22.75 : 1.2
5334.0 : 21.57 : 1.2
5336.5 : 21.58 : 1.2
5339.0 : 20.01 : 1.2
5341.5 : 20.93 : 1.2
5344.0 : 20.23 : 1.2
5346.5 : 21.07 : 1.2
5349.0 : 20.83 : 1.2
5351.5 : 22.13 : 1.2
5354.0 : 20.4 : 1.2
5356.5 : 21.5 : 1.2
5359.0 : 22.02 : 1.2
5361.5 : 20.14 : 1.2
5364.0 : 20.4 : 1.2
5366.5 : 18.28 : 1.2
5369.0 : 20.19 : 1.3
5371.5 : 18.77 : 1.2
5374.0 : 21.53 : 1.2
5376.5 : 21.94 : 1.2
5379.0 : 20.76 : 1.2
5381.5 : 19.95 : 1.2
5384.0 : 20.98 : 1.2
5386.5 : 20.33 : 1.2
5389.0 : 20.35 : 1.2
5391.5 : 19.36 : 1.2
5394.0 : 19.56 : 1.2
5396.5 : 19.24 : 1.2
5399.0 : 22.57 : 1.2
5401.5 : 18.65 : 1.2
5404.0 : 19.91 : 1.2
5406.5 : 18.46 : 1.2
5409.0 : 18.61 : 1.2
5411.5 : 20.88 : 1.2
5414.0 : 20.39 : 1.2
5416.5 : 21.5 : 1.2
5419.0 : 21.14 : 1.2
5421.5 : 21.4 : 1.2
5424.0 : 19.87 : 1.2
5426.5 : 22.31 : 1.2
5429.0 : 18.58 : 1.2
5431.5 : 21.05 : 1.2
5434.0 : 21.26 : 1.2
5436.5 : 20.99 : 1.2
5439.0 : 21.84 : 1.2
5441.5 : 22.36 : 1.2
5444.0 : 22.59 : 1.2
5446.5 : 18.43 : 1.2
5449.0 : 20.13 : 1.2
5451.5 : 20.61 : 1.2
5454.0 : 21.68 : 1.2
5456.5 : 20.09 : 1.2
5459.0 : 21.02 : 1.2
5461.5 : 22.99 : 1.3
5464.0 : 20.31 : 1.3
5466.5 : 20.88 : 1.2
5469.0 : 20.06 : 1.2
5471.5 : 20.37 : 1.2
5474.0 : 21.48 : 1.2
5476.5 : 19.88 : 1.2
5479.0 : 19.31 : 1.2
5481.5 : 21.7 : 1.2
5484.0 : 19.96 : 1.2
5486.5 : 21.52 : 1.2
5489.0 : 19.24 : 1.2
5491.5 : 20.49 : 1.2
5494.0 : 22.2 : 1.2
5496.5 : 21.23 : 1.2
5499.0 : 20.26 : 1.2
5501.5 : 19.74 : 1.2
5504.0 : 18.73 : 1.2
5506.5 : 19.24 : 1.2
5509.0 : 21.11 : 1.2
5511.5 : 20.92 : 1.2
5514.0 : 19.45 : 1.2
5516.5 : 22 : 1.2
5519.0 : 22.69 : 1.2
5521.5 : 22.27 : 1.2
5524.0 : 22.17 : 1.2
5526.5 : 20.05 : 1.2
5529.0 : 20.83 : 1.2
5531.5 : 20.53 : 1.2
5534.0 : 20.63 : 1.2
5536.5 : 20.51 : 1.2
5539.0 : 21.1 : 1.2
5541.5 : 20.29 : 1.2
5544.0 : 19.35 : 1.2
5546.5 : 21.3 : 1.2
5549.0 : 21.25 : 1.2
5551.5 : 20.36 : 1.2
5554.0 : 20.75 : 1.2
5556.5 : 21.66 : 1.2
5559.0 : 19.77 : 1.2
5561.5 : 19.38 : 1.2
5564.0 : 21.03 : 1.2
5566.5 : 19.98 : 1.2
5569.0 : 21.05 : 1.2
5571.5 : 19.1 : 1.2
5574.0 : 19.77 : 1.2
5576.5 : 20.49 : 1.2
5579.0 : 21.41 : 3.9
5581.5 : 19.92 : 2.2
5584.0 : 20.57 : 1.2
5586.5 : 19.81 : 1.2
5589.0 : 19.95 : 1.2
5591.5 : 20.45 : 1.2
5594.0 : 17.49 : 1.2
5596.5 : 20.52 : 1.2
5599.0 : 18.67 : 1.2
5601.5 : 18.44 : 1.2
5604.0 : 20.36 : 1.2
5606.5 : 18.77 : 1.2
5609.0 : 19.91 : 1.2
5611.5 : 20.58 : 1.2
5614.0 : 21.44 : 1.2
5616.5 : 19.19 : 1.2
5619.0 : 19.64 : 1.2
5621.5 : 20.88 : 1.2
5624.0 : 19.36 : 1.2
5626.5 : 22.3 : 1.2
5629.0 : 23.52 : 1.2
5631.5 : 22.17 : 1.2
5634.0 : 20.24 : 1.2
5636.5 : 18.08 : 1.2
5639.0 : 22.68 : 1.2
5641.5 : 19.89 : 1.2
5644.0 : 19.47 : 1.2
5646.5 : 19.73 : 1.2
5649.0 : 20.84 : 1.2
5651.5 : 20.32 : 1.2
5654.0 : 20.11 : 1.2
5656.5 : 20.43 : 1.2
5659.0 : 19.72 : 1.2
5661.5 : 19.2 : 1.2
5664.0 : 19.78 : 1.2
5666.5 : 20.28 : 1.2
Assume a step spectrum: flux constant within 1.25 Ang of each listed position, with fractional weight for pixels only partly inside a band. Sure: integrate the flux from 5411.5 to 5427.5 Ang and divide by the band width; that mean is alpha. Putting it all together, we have 21.1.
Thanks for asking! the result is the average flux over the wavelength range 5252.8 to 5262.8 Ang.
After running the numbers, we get 22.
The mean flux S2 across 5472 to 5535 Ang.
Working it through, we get 20.7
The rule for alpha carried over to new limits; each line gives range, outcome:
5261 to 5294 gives 21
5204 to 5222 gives 20.5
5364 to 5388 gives 20.3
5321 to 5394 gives 20.6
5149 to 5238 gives 20.1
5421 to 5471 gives 20.9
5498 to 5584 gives 20.6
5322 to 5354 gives 20.9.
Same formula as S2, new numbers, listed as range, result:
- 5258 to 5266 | 20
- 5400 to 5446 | 20.6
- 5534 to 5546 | 20.4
